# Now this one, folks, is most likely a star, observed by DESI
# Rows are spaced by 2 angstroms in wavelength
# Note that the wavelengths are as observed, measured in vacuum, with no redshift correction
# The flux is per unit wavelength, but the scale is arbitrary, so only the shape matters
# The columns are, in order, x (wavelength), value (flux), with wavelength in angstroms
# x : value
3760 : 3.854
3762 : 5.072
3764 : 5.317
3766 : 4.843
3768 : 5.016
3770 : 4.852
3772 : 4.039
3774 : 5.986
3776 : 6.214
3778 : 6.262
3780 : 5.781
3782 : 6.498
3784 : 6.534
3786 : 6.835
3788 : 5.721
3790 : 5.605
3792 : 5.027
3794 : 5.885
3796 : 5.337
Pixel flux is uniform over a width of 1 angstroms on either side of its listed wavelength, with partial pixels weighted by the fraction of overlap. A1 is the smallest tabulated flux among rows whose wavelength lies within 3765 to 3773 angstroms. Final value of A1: 4.039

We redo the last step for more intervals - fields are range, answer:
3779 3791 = 5.605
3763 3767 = 4.843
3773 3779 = 5.986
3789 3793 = 5.027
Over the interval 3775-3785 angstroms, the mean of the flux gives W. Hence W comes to 6.26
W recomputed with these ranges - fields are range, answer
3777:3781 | 6.02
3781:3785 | 6.52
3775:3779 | 6.24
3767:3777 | 5.22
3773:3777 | 6.1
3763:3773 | 4.81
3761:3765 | 5.19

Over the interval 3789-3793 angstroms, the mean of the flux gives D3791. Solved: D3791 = 5.32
